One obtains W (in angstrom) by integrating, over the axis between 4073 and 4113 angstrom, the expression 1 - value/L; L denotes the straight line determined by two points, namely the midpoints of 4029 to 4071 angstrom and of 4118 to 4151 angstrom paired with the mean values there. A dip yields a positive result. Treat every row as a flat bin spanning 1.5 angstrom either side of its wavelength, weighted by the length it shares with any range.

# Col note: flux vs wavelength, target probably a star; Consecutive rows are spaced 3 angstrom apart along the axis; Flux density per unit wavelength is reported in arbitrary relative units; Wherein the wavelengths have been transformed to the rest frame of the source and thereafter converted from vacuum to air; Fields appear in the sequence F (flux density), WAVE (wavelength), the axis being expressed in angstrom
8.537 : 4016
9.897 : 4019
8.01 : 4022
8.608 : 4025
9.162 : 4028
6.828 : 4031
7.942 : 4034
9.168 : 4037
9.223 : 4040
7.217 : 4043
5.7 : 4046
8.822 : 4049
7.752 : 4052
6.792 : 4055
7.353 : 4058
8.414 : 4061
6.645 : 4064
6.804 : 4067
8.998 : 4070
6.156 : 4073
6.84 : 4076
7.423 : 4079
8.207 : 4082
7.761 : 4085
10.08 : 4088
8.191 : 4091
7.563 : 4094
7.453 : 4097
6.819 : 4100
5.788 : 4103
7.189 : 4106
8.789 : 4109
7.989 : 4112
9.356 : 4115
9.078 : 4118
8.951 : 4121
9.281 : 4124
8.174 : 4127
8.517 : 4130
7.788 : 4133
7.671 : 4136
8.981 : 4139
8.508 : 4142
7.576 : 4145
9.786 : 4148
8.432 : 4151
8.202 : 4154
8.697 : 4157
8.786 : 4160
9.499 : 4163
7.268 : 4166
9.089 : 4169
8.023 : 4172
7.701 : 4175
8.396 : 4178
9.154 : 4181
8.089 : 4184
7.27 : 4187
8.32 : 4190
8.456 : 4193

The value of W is 2.39 angstrom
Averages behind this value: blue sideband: 7.69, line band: 7.64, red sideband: 8.54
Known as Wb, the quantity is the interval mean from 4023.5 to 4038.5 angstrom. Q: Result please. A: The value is 8.34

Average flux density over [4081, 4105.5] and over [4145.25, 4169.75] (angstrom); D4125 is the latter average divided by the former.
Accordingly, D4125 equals 1.12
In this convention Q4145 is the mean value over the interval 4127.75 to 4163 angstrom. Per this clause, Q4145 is 8.49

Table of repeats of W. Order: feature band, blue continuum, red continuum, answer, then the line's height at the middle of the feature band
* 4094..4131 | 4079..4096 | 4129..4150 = 1.1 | 8.32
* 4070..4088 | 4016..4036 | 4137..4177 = 1.7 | 8.46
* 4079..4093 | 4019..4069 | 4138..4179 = -0.5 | 8.09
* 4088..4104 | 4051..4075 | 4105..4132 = 1.2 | 8.09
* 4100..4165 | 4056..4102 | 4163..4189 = -3.6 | 7.94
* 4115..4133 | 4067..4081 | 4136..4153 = -1.3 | 8.2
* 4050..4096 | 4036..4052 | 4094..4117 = 0.8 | 7.82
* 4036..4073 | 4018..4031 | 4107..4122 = 4.4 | 8.68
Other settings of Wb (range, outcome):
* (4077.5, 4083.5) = 7.82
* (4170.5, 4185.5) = 8.27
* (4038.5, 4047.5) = 7.38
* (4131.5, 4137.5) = 7.73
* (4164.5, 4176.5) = 8.02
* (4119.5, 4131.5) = 8.73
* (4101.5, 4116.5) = 7.82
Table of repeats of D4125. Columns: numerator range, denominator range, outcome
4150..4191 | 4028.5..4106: 1.10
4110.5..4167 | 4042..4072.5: 1.16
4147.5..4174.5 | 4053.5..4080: 1.18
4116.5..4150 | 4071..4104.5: 1.14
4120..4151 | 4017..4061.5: 1.06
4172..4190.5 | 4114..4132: 0.92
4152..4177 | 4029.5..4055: 1.08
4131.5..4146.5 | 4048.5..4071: 1.06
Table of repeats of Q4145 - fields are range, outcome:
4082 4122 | 8.07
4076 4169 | 8.25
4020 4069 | 7.81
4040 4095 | 7.64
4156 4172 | 8.61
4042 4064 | 7.39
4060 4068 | 7.25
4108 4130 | 8.78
